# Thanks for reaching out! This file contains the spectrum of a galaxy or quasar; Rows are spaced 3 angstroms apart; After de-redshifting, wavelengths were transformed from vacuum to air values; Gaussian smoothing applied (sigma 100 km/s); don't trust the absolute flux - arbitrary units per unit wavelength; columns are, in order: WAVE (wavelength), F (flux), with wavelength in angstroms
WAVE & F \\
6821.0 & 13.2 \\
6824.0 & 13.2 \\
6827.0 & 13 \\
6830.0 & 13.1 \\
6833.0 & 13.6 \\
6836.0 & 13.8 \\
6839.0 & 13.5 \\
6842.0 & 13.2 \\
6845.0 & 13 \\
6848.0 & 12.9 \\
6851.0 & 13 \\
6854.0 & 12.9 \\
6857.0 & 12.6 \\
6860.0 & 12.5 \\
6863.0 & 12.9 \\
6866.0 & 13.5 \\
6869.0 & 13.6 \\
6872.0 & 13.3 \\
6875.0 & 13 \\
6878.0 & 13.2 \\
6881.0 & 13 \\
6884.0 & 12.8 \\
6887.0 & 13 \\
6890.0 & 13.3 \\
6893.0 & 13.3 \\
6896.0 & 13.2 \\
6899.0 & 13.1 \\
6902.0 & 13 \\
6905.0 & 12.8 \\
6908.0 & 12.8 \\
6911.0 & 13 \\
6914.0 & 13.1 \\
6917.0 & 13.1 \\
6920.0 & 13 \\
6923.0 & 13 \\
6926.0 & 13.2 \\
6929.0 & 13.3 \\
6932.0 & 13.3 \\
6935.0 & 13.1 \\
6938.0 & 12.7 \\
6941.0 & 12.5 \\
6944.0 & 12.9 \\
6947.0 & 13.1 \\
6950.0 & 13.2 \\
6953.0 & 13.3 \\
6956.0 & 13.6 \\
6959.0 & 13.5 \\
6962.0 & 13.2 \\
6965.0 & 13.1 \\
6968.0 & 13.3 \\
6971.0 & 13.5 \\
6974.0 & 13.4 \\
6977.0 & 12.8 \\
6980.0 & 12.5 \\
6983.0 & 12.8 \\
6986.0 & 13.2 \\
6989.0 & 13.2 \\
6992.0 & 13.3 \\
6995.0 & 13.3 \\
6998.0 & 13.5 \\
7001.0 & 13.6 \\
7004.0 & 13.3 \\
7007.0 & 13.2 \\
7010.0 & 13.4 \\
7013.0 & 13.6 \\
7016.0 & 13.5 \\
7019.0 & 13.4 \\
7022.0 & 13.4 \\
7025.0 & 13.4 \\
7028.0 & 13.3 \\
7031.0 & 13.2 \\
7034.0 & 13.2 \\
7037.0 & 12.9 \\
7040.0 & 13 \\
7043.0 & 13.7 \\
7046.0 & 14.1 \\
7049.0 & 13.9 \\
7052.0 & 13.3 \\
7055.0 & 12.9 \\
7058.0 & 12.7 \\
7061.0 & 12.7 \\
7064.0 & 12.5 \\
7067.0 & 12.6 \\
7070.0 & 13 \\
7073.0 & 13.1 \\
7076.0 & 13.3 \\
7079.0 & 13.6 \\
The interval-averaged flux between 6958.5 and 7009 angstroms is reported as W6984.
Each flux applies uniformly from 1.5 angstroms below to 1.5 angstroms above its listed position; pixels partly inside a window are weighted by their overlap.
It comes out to 13.2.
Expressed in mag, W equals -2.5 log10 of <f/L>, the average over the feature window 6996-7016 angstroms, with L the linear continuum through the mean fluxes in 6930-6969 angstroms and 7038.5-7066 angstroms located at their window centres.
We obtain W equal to -0.02 mag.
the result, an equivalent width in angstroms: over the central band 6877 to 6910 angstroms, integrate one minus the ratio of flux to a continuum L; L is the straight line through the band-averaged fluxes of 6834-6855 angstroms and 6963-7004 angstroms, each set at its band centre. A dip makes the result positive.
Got 0.4 angstroms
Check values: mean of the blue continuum 13.2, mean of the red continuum 13.2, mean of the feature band 13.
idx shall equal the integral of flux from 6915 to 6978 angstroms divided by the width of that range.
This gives 13.1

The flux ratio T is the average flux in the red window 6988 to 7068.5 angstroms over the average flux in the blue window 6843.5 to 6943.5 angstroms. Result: 1.02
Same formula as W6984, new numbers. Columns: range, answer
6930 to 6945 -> 12.9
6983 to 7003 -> 13.3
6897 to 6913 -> 13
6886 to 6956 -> 13.1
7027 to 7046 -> 13.3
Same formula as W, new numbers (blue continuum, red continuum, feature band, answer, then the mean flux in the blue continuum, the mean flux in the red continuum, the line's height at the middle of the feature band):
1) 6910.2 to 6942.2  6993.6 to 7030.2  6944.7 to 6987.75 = 0.00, 13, 13.4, 13.2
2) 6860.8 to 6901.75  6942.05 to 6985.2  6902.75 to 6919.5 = 0.02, 13.2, 13.2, 13.2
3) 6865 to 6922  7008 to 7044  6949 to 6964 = -0.01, 13.1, 13.3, 13.2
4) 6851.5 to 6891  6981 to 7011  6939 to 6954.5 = 0.02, 13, 13.3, 13.2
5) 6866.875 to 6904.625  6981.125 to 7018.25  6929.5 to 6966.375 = 0.01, 13.1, 13.3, 13.2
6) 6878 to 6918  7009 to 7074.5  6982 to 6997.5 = 0.00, 13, 13.2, 13.2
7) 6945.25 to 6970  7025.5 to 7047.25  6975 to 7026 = 0.00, 13.3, 13.3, 13.3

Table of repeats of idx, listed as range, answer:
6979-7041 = 13.3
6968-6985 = 13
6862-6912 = 13.1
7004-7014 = 13.4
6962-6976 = 13.3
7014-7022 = 13.4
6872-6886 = 13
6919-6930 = 13.1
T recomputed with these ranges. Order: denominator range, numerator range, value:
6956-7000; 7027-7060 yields 1.01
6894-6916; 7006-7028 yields 1.03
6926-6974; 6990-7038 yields 1.01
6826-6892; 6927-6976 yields 1.00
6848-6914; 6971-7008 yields 1.01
